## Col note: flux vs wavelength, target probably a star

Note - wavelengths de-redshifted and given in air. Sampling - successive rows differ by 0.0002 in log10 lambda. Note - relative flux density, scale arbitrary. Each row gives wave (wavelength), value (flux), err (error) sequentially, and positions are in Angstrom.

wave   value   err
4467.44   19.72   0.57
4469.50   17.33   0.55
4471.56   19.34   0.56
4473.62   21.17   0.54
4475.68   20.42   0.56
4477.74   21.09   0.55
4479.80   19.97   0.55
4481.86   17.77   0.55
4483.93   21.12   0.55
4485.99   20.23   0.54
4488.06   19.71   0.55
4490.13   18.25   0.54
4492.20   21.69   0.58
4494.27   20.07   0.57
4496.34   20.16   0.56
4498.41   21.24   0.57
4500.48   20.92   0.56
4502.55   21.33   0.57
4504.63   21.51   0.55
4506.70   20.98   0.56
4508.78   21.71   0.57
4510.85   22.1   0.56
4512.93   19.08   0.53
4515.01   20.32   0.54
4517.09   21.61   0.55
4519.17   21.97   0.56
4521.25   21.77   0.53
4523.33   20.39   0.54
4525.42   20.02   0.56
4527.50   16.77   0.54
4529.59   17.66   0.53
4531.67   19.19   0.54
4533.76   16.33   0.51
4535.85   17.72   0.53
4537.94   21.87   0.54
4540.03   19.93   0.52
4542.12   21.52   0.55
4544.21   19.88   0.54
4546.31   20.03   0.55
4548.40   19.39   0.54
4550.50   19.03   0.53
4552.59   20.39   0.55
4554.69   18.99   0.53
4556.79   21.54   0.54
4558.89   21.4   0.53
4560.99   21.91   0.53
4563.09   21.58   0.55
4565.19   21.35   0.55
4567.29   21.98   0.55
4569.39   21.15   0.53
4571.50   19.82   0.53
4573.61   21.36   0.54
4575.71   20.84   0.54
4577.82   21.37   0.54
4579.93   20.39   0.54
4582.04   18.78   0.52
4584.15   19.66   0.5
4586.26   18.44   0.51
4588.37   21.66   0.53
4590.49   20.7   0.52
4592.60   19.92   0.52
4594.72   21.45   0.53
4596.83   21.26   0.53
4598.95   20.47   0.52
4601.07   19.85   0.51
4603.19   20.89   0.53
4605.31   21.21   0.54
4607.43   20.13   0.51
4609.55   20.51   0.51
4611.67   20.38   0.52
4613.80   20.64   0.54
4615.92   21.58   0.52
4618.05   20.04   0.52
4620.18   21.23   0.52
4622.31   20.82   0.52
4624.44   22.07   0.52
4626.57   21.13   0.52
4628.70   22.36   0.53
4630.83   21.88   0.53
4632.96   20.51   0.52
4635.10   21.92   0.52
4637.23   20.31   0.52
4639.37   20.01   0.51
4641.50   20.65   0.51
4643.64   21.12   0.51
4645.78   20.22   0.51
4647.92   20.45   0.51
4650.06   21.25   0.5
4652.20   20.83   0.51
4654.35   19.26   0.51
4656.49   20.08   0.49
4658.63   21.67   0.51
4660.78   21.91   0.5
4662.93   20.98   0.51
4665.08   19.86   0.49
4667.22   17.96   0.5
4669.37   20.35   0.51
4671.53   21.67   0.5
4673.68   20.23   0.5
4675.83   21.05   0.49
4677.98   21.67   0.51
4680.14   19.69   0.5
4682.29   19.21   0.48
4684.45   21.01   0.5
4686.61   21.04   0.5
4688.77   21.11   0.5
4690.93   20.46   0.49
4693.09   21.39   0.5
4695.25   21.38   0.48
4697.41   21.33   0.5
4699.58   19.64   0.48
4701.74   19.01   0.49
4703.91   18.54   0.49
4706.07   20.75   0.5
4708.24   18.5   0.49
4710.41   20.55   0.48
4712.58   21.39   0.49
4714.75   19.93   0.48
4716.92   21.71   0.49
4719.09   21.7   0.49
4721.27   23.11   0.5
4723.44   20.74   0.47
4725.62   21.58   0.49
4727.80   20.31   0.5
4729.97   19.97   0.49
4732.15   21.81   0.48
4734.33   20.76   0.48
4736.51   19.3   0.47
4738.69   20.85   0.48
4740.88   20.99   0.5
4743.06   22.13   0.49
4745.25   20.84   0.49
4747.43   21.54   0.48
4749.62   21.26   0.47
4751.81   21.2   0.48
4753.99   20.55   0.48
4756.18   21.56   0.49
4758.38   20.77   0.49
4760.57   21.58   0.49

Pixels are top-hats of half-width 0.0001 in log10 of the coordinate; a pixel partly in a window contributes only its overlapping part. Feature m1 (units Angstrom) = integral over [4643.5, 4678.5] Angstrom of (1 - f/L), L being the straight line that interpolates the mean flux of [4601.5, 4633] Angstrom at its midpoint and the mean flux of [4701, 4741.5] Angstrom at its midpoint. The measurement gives 0.4 Angstrom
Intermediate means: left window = 21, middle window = 20.6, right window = 20.6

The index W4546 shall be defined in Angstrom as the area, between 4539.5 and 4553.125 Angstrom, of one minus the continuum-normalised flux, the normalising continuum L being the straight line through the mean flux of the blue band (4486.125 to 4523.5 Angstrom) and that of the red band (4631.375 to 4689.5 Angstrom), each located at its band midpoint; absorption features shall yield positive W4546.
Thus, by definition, 0.5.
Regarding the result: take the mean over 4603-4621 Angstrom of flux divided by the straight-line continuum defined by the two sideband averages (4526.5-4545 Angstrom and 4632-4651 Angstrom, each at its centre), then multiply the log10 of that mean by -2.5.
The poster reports -0.03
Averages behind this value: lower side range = 19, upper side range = 20.7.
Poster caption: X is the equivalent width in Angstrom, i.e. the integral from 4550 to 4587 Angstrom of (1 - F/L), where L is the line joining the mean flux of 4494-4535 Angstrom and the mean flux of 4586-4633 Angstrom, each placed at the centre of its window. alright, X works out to 0.0 Angstrom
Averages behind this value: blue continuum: 20.2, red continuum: 20.9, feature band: 20.6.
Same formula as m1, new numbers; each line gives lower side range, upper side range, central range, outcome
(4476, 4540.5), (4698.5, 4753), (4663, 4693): 0.2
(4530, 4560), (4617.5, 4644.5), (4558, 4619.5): -0.8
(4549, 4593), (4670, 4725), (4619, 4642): -0.6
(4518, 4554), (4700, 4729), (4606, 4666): -2.0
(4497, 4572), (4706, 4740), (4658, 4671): 0.1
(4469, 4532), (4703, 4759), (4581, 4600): 0.2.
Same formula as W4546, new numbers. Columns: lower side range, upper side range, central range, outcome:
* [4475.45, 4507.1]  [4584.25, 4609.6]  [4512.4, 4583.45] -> 0.82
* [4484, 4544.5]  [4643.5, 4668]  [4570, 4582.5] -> -0.12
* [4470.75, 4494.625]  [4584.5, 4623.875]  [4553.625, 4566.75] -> -0.47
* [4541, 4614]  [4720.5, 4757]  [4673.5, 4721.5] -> 0.81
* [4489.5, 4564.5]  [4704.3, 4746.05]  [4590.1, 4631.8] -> -0.80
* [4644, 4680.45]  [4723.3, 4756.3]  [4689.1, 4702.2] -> 0.06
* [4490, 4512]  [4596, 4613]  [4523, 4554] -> 2.28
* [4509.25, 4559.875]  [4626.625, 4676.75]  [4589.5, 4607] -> -0.27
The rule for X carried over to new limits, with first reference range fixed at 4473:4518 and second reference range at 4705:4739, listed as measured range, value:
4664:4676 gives 0.4 Angstrom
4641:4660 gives 0.1 Angstrom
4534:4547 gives 0.4 Angstrom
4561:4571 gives -0.4 Angstrom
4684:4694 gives -0.1 Angstrom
